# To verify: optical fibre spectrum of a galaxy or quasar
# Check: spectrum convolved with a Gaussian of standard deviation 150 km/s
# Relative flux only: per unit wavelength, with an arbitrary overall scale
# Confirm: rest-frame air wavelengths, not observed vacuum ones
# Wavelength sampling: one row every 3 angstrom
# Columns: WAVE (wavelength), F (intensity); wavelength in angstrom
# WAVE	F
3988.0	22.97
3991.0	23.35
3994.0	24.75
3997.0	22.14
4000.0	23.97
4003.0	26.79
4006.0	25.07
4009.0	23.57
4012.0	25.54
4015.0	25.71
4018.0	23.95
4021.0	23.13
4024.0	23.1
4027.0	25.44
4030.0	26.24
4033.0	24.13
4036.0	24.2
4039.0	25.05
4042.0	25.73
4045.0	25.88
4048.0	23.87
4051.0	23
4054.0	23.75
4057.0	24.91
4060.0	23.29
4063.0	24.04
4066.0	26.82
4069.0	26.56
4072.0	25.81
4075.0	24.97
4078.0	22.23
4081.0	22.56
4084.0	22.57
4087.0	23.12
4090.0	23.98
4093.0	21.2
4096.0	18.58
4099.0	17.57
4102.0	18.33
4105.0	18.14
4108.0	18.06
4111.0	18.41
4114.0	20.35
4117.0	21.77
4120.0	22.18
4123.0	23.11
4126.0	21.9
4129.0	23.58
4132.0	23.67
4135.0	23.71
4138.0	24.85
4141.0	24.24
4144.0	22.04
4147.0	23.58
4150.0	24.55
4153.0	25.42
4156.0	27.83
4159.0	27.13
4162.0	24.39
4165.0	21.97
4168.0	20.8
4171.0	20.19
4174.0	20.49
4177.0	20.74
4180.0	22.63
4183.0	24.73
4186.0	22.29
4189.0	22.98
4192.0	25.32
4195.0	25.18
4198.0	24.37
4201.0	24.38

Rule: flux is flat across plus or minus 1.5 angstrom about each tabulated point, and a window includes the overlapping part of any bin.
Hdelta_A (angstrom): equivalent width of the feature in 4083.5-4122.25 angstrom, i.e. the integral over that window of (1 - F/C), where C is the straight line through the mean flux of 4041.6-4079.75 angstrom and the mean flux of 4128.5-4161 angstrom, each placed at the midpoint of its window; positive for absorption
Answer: 6.8 angstrom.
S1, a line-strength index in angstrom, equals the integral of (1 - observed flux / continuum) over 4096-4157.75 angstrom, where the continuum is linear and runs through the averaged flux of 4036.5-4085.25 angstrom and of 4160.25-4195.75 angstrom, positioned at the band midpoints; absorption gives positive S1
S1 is 3.39 angstrom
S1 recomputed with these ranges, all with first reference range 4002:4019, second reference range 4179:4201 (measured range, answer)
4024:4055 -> 0.3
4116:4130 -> 1.1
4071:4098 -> 2.2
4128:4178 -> 1.5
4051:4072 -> 0.0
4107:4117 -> 2.1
